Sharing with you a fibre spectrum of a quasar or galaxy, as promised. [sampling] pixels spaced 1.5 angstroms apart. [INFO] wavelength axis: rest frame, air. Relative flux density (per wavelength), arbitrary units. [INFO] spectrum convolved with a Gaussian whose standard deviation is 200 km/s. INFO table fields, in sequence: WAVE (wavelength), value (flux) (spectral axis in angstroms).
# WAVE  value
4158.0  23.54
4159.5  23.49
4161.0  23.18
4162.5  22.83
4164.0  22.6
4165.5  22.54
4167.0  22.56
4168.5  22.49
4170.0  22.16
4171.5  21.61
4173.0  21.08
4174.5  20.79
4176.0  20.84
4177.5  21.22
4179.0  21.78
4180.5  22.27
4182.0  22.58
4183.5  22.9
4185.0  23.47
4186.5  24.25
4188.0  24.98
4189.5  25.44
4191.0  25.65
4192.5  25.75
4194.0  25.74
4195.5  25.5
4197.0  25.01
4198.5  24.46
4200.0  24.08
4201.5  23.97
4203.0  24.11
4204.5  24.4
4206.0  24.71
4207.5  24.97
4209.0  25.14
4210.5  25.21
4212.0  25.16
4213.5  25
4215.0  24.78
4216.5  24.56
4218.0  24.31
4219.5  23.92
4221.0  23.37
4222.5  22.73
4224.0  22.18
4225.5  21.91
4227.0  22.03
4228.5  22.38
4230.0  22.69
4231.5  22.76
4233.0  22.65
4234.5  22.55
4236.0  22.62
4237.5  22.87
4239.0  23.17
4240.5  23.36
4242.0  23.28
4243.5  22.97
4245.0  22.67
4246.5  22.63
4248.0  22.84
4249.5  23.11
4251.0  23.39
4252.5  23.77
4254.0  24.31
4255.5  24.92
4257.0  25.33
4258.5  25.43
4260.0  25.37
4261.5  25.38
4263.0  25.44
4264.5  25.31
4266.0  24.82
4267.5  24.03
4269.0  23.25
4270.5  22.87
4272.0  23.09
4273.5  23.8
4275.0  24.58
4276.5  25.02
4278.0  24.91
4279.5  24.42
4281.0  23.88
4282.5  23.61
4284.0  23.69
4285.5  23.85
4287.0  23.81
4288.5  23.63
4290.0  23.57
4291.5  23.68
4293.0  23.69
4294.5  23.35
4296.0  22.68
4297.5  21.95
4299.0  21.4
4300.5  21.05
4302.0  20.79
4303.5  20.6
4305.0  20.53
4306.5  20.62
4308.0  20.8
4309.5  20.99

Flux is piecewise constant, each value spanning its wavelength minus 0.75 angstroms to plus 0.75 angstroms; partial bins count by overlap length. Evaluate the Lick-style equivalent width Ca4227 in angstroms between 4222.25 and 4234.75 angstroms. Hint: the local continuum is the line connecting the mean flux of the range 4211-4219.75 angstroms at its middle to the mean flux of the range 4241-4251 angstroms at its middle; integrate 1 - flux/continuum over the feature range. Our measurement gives 0.8 angstroms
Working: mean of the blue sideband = 24.7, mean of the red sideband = 23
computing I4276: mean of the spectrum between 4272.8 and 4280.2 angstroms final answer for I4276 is 24.6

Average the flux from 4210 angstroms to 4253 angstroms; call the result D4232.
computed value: 23.3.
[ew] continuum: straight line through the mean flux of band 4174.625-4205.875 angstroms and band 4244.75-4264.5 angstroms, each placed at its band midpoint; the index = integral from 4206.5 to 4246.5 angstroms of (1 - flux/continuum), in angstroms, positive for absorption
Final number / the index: 1.1 angstroms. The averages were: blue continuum 23.9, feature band 23.4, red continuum 24.3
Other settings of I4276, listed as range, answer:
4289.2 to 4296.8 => 23.4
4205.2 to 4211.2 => 25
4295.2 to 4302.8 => 21.6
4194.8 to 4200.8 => 24.7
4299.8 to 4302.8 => 20.9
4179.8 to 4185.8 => 22.8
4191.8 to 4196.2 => 25.7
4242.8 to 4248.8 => 22.8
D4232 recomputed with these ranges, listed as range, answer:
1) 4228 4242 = 22.8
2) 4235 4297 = 23.9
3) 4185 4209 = 24.8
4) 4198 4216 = 24.7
